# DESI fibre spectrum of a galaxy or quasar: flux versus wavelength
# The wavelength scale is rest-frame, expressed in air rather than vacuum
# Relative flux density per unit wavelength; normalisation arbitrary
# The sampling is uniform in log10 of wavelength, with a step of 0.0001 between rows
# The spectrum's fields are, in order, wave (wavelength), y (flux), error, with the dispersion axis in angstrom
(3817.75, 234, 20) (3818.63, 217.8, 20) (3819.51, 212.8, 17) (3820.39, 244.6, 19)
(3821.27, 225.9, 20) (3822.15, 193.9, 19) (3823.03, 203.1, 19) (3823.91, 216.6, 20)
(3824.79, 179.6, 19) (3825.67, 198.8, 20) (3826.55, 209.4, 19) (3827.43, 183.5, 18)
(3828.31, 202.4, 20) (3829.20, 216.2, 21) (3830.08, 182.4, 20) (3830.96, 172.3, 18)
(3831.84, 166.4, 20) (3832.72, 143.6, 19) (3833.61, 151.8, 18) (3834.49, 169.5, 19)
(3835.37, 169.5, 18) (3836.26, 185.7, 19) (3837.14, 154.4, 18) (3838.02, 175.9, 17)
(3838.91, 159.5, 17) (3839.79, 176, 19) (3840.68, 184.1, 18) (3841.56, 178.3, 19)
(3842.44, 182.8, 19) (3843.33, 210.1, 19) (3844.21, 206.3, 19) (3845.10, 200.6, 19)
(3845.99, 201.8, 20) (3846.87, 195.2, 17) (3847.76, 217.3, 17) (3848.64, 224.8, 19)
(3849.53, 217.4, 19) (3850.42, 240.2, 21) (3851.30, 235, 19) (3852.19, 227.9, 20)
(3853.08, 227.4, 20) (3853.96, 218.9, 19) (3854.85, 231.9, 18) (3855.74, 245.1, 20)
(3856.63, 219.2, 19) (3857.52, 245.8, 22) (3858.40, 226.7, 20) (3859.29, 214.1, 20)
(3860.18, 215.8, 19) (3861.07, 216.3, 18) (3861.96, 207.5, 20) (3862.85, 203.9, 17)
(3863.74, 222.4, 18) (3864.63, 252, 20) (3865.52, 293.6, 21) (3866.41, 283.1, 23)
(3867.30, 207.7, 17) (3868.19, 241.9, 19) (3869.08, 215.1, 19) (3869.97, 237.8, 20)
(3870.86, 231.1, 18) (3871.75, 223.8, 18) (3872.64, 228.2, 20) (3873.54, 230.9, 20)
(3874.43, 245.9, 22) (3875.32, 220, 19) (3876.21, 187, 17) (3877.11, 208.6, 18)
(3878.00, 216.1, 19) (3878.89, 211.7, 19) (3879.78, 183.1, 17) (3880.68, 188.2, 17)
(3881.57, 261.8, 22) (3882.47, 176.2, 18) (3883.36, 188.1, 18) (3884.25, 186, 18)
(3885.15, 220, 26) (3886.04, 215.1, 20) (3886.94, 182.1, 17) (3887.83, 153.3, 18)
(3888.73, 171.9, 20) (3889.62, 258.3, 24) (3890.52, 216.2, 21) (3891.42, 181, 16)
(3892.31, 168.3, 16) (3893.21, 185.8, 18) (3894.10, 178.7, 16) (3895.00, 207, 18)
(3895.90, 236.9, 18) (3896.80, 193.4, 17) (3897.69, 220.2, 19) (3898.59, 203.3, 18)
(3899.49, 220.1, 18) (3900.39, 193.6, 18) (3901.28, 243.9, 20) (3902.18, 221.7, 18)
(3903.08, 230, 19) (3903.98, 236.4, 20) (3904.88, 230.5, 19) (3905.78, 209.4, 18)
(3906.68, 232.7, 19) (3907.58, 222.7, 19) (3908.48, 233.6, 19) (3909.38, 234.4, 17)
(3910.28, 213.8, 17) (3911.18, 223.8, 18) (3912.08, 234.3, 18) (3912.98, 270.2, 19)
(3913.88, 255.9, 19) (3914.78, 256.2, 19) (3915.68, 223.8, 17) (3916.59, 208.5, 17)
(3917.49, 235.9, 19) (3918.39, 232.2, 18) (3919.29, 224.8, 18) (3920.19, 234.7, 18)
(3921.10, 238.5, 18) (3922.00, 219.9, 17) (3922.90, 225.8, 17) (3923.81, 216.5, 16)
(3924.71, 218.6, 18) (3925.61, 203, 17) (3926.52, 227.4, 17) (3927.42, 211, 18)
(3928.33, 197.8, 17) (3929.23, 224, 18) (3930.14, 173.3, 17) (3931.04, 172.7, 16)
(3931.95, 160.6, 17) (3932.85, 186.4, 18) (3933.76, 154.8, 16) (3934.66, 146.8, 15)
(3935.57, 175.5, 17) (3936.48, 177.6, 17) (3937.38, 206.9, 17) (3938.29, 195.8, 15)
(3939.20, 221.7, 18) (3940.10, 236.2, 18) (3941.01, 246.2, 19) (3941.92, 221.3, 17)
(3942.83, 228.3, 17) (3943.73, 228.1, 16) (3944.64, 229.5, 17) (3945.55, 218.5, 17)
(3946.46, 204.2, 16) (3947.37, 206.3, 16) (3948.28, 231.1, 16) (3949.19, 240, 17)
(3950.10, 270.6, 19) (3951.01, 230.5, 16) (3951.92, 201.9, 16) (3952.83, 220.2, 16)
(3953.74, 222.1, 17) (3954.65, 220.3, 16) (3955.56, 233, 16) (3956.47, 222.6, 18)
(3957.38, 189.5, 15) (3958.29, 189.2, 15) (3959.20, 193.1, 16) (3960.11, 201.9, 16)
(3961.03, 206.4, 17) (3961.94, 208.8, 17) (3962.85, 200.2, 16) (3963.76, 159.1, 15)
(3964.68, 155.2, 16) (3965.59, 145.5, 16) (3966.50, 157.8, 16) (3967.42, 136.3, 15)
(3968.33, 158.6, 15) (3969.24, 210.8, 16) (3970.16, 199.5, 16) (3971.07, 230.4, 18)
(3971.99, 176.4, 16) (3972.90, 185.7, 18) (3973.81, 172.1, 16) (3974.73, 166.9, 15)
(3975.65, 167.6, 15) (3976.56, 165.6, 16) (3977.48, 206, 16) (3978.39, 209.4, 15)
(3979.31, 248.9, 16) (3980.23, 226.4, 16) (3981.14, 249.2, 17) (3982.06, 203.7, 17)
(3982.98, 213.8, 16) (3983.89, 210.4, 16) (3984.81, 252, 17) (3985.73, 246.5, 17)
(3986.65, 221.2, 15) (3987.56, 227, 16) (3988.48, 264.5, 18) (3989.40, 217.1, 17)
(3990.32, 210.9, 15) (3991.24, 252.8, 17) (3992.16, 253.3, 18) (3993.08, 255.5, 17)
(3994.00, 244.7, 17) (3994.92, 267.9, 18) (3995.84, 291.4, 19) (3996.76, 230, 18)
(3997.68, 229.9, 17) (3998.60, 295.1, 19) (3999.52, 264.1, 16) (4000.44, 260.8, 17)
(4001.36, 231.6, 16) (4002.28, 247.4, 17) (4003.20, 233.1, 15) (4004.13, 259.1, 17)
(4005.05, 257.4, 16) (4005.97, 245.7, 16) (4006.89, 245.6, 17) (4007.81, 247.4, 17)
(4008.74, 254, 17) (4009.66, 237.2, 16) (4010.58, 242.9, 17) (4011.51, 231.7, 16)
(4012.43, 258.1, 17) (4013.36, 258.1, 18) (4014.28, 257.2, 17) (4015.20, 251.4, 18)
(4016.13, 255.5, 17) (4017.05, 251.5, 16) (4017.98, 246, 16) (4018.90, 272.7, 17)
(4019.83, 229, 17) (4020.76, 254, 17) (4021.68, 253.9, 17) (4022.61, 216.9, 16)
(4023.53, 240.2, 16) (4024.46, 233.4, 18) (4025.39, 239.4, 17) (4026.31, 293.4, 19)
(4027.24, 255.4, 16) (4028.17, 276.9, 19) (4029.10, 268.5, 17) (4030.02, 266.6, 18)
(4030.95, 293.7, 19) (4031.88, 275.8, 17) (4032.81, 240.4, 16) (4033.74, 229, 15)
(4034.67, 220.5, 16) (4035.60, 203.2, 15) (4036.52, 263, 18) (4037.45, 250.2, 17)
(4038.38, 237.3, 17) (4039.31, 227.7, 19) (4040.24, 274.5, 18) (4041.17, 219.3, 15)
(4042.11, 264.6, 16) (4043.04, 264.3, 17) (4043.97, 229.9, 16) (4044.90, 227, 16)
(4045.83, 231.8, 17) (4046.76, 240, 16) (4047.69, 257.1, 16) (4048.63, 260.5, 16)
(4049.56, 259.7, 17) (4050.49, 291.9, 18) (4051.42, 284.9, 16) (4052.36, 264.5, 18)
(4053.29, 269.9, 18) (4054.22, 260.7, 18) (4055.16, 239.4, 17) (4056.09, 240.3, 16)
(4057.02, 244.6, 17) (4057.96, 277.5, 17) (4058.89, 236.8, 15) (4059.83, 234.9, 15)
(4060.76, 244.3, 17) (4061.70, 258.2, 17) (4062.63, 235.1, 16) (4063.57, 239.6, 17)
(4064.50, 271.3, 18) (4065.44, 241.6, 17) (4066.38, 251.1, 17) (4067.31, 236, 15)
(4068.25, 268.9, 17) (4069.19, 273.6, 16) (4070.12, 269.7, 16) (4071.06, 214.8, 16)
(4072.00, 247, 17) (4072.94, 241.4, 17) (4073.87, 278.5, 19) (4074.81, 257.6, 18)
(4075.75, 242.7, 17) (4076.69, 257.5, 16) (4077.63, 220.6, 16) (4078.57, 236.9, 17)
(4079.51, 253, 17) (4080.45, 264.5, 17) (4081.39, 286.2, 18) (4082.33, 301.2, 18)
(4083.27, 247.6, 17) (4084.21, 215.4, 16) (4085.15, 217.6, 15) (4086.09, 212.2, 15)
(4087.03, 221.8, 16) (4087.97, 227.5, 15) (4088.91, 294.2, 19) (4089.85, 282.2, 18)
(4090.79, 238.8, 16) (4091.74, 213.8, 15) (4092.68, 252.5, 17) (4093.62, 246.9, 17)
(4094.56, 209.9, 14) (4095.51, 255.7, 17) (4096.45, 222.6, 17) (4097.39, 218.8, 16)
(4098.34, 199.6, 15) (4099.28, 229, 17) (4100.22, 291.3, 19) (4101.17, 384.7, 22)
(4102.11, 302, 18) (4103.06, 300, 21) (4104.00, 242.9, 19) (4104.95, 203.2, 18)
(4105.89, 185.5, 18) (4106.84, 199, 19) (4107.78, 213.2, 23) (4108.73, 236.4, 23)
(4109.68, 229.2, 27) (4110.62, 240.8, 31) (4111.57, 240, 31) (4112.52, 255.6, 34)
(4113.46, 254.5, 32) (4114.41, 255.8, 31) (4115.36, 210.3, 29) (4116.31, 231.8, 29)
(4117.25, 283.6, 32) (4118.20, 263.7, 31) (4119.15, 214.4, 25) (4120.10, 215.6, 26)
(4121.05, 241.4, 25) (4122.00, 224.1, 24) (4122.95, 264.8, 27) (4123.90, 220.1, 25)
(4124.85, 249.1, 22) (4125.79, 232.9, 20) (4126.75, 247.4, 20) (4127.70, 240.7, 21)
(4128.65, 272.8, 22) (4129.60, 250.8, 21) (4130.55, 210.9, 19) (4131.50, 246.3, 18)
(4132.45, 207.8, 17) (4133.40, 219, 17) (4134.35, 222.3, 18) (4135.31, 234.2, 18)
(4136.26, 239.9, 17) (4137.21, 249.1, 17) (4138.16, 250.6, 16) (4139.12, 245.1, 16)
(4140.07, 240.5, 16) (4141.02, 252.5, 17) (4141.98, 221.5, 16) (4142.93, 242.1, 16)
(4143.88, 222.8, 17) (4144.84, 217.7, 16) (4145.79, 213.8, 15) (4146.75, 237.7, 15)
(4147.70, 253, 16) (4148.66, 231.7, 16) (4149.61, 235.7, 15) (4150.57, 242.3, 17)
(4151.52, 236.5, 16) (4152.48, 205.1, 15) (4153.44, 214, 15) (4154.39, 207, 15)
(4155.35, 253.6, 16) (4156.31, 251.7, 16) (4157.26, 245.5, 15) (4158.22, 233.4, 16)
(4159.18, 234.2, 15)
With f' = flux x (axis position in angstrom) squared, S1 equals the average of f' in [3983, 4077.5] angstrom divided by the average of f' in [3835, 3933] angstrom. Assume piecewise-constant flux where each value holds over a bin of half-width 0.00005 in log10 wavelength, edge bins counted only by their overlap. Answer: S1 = 1.3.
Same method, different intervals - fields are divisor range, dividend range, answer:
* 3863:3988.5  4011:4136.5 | 1.26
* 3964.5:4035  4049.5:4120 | 1.11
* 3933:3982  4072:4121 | 1.30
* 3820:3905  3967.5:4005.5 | 1.16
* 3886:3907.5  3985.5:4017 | 1.26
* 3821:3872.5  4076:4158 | 1.32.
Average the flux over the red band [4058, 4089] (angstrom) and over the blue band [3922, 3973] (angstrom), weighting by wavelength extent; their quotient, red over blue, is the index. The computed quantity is 1.2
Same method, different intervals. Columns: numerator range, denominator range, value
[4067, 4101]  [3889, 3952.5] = 1.14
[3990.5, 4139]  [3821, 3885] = 1.19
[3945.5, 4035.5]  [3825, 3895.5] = 1.11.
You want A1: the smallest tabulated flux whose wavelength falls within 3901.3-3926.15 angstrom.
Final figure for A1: 203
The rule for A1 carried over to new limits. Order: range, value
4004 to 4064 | 203.2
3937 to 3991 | 136.3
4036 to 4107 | 185.5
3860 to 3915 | 153.3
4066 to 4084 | 214.8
